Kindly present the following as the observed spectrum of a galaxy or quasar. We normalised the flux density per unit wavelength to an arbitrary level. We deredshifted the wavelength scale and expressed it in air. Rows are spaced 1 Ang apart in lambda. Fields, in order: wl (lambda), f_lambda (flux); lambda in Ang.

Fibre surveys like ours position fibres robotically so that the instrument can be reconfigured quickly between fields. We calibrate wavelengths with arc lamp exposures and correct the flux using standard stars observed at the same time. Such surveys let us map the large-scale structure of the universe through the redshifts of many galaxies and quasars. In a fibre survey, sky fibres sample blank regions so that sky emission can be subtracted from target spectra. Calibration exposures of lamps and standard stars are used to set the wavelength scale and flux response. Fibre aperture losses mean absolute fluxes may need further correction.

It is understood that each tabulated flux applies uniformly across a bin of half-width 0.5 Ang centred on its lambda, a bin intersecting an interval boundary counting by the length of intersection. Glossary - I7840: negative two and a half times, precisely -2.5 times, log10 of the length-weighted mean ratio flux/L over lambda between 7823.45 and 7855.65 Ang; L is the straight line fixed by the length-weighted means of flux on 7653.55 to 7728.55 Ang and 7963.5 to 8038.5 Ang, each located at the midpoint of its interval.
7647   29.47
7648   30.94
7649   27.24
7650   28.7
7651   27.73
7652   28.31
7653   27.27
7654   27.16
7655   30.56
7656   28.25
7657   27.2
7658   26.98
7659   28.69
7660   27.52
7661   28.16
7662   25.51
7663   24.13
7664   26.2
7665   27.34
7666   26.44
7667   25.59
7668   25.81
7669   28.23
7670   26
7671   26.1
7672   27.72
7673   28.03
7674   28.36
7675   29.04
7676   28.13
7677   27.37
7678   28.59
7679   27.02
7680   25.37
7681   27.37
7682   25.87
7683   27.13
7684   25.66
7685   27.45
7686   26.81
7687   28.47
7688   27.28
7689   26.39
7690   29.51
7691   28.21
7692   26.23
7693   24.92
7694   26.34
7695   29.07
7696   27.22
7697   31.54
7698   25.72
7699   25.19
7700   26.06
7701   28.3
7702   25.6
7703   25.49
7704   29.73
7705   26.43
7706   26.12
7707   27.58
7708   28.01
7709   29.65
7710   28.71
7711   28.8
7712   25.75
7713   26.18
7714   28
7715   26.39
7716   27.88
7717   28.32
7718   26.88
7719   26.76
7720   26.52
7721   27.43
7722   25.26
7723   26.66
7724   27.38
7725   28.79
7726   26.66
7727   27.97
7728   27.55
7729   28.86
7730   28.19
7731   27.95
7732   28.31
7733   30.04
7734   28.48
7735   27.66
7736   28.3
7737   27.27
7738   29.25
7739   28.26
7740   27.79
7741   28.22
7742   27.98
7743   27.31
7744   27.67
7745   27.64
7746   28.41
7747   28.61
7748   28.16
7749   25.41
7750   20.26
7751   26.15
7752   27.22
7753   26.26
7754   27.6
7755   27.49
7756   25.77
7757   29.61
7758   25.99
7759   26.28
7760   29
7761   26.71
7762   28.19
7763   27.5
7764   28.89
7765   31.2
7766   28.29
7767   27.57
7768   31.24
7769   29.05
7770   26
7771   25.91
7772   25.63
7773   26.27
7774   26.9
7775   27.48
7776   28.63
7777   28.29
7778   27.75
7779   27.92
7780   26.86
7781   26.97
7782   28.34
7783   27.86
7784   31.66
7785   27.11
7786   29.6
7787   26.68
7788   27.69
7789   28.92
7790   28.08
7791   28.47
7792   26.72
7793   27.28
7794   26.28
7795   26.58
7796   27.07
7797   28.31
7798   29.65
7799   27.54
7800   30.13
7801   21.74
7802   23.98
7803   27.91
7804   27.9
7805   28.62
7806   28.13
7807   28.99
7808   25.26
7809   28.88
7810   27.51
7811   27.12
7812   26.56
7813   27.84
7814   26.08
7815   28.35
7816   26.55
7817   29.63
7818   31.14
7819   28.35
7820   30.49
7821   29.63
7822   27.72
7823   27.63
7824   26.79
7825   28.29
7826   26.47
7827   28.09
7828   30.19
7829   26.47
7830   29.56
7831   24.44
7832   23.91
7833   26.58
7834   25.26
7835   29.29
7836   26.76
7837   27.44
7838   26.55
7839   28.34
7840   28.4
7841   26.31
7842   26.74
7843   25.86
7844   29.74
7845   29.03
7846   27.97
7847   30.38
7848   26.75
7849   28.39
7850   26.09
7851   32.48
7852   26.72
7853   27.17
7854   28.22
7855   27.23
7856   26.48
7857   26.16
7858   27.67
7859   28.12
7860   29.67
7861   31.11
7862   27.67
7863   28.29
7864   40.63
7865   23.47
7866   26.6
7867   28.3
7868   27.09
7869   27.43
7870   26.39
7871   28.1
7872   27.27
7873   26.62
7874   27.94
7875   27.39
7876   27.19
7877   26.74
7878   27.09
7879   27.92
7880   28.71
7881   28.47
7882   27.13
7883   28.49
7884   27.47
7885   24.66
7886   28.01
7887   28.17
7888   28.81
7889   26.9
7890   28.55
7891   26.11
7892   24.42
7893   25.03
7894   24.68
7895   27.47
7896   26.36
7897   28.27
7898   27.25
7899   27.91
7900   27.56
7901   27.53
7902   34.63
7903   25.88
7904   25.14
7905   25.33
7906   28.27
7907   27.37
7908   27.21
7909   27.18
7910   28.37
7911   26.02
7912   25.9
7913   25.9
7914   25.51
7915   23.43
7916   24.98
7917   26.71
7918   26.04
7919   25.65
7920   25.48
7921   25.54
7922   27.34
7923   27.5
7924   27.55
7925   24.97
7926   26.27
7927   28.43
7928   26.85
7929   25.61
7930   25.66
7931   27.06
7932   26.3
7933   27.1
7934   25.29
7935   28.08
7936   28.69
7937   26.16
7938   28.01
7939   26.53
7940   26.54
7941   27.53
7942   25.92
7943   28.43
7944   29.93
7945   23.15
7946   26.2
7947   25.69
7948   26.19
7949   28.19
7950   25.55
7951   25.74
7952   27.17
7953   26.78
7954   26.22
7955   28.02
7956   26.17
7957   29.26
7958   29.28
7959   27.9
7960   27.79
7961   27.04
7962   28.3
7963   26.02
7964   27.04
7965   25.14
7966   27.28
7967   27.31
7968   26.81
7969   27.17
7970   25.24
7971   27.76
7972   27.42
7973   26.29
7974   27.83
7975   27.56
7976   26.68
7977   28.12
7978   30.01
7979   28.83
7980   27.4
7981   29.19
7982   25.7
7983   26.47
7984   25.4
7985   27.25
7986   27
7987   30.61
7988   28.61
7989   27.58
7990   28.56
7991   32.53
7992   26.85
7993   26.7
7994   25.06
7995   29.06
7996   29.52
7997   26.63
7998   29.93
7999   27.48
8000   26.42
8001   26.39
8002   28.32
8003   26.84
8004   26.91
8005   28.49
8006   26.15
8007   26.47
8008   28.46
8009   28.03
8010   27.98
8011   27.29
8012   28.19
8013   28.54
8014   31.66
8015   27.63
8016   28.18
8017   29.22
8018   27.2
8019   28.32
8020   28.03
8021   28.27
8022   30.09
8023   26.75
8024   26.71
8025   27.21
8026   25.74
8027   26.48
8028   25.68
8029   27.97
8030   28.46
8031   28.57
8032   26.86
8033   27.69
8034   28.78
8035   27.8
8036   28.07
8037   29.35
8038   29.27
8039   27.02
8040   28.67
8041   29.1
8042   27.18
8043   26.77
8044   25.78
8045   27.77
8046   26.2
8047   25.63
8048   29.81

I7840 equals -0.004 mag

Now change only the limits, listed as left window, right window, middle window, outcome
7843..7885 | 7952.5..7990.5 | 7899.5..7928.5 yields 0.04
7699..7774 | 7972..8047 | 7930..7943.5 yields 0.03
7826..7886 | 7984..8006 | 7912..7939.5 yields 0.06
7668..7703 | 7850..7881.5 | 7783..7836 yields 0.00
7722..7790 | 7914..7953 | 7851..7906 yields -0.03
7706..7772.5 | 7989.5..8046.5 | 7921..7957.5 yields 0.04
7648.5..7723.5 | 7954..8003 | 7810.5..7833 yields -0.01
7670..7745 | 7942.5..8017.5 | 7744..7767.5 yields 0.01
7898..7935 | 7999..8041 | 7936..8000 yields 0.00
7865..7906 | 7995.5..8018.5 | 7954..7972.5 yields 0.02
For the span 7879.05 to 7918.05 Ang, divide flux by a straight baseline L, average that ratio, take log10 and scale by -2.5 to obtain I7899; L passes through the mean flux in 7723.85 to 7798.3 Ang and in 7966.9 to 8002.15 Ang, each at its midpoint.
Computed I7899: 0.03 mag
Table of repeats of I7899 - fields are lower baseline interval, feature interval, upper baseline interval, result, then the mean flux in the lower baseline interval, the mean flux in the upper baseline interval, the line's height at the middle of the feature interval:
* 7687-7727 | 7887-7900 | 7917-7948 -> -0.006 mag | 27.3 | 26.6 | 26.8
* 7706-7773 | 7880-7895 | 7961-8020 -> 0.025 mag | 27.6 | 27.7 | 27.6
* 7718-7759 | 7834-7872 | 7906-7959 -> -0.041 mag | 27.4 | 26.7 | 27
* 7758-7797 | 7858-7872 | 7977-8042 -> -0.029 mag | 27.8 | 27.9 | 27.8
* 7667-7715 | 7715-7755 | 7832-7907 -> -0.004 mag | 27.3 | 27.6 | 27.4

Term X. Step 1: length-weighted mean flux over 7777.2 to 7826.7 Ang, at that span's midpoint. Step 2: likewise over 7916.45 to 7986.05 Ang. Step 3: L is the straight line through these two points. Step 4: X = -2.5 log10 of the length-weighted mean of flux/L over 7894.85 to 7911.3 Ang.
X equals -0.01 mag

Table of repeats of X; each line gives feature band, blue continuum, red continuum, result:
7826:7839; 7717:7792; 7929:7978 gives 0.013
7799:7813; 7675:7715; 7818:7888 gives 0.020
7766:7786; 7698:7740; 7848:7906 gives -0.010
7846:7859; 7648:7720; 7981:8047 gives -0.012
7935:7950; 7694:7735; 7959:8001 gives 0.024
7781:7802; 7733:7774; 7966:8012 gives -0.005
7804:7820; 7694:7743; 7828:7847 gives -0.025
